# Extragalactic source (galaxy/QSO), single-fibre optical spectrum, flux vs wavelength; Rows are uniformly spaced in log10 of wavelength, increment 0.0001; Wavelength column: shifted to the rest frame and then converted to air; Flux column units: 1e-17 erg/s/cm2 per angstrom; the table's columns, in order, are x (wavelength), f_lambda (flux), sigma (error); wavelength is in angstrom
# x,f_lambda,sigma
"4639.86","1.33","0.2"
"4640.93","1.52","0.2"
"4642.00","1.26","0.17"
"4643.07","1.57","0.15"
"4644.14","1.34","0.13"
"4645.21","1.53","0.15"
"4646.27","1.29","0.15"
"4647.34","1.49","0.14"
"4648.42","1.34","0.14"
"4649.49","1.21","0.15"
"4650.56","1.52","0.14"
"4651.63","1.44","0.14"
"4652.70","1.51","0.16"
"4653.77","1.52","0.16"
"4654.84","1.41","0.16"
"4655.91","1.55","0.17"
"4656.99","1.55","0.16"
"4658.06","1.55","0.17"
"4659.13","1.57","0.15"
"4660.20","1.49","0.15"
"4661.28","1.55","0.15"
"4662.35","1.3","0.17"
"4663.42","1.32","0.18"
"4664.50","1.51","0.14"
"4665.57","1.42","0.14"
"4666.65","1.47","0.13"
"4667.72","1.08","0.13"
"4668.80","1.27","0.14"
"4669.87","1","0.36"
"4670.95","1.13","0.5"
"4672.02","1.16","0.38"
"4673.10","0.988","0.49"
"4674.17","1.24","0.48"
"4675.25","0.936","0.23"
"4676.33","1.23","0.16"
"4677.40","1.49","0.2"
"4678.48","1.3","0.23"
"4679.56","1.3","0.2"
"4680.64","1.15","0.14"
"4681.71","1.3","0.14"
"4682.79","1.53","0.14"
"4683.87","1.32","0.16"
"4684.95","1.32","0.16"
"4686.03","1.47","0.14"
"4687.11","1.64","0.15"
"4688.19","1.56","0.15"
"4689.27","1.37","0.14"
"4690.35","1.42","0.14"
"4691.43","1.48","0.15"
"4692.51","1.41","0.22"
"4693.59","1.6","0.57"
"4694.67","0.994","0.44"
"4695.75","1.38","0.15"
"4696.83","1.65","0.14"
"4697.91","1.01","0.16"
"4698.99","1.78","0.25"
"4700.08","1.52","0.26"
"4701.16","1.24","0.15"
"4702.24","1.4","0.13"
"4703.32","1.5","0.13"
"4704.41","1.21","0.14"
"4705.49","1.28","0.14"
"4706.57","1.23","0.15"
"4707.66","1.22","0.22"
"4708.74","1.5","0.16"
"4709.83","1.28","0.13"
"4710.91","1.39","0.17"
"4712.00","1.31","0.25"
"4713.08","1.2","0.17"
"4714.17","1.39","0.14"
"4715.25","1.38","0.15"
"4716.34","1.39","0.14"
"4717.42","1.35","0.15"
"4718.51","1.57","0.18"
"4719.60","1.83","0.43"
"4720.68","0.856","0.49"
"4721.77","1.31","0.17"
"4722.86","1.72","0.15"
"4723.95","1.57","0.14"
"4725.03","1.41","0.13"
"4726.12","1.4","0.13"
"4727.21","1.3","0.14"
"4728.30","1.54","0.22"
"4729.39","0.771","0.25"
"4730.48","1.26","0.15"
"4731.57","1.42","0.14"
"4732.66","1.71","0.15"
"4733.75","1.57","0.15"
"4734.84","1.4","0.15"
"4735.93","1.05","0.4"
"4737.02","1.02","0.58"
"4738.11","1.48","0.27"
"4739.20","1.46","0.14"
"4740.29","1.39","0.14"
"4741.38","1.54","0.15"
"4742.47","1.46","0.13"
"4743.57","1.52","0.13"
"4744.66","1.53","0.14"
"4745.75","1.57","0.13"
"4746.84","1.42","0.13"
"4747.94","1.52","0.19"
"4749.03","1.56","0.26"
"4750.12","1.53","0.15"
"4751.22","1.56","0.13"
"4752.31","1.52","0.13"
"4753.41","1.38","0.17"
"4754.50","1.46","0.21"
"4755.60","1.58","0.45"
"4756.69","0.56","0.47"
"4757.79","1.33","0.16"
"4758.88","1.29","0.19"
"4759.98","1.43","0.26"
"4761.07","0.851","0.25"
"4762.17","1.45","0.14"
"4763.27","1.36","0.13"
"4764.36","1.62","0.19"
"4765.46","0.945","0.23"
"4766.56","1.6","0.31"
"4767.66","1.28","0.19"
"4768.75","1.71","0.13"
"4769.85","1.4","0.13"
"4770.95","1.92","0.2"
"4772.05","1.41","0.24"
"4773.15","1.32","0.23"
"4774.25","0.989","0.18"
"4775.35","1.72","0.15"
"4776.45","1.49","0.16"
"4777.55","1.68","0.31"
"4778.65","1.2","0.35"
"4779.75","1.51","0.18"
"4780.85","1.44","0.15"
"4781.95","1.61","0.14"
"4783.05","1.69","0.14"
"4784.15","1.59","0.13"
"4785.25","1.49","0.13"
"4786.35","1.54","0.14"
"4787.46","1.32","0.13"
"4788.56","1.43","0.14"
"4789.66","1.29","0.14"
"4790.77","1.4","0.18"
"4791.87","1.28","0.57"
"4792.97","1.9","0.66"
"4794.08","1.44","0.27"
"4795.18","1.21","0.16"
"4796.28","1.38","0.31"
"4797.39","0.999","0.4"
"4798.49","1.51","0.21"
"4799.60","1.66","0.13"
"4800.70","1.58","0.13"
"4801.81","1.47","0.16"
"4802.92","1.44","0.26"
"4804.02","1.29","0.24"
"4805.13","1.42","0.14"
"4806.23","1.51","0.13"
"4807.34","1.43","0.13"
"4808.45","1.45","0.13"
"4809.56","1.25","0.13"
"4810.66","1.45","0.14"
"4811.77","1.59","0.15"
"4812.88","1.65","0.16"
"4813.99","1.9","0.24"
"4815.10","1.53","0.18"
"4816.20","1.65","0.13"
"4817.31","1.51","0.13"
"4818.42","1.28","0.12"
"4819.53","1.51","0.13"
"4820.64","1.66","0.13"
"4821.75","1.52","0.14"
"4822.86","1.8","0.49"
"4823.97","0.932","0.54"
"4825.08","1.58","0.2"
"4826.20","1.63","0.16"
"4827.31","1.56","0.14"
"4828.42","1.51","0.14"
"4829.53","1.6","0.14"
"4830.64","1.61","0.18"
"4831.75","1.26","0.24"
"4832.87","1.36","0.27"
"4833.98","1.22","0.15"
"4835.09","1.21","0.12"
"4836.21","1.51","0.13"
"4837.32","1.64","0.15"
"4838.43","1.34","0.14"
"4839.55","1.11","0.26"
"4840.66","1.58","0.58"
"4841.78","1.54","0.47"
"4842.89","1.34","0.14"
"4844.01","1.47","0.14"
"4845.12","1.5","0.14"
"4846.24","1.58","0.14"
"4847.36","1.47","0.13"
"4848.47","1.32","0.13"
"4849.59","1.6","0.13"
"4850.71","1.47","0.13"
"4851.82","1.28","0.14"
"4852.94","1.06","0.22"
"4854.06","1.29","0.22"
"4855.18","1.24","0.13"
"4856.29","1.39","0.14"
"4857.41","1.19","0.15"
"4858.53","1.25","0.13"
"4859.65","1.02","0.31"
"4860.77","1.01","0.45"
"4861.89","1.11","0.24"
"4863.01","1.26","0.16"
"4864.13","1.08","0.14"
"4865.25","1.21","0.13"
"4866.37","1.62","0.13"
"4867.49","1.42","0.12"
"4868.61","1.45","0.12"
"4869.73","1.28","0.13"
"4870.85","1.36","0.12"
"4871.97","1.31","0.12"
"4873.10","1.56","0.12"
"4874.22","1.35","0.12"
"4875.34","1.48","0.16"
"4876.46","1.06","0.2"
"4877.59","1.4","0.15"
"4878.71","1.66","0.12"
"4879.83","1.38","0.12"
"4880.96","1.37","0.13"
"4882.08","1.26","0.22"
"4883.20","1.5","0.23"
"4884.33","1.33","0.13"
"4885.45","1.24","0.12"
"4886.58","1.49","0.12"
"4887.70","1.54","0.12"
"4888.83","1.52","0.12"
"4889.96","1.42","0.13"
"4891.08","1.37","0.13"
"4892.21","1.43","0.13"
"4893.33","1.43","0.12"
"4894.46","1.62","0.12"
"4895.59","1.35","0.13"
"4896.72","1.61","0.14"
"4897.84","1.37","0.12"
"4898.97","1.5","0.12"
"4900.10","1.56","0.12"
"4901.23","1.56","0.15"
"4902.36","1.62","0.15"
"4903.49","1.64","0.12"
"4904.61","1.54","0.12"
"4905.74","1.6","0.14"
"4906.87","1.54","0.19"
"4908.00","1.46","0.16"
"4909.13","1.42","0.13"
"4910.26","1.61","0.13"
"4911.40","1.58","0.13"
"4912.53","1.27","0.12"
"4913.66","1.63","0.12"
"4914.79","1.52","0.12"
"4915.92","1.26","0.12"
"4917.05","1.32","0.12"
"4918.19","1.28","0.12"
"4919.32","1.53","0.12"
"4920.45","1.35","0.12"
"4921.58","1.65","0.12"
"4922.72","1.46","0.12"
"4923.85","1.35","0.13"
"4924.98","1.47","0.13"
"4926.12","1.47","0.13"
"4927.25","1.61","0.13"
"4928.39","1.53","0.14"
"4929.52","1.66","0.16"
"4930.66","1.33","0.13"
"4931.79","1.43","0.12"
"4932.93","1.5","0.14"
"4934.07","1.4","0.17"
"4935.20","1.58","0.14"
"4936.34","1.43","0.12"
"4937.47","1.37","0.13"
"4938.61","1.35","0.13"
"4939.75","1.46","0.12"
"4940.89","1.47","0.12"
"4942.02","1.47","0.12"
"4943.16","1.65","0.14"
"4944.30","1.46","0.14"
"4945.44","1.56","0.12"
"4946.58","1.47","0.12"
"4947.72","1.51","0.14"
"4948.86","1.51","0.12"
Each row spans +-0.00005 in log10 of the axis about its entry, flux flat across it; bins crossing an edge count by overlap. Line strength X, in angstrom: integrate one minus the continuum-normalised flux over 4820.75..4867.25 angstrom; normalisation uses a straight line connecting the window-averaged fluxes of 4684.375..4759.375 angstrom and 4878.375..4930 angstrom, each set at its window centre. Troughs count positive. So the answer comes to 2.3 angstrom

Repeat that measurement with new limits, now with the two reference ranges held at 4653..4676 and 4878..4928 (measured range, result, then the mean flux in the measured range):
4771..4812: -1.18 angstrom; 1.45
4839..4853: 0.16 angstrom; 1.42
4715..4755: -1.47 angstrom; 1.43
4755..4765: 0.84 angstrom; 1.27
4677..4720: -1.14 angstrom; 1.39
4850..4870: 2.58 angstrom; 1.26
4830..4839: 0.23 angstrom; 1.4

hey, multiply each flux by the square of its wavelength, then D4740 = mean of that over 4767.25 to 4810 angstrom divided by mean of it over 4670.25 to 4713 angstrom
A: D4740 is 1.1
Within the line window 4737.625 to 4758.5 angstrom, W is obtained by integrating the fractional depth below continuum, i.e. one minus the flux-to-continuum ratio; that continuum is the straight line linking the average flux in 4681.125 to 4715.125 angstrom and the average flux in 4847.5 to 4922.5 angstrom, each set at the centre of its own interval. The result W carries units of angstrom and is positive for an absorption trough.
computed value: -0.8 angstrom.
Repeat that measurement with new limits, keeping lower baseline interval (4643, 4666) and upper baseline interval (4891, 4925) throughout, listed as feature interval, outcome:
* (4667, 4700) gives 3.05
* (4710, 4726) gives 0.63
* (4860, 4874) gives 1.66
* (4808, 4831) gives -0.94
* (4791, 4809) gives 0.42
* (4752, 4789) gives 1.30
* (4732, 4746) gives 0.25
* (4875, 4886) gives 0.84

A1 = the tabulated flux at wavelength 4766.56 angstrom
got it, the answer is 1.6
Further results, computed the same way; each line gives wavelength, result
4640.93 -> 1.52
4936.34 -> 1.43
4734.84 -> 1.4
